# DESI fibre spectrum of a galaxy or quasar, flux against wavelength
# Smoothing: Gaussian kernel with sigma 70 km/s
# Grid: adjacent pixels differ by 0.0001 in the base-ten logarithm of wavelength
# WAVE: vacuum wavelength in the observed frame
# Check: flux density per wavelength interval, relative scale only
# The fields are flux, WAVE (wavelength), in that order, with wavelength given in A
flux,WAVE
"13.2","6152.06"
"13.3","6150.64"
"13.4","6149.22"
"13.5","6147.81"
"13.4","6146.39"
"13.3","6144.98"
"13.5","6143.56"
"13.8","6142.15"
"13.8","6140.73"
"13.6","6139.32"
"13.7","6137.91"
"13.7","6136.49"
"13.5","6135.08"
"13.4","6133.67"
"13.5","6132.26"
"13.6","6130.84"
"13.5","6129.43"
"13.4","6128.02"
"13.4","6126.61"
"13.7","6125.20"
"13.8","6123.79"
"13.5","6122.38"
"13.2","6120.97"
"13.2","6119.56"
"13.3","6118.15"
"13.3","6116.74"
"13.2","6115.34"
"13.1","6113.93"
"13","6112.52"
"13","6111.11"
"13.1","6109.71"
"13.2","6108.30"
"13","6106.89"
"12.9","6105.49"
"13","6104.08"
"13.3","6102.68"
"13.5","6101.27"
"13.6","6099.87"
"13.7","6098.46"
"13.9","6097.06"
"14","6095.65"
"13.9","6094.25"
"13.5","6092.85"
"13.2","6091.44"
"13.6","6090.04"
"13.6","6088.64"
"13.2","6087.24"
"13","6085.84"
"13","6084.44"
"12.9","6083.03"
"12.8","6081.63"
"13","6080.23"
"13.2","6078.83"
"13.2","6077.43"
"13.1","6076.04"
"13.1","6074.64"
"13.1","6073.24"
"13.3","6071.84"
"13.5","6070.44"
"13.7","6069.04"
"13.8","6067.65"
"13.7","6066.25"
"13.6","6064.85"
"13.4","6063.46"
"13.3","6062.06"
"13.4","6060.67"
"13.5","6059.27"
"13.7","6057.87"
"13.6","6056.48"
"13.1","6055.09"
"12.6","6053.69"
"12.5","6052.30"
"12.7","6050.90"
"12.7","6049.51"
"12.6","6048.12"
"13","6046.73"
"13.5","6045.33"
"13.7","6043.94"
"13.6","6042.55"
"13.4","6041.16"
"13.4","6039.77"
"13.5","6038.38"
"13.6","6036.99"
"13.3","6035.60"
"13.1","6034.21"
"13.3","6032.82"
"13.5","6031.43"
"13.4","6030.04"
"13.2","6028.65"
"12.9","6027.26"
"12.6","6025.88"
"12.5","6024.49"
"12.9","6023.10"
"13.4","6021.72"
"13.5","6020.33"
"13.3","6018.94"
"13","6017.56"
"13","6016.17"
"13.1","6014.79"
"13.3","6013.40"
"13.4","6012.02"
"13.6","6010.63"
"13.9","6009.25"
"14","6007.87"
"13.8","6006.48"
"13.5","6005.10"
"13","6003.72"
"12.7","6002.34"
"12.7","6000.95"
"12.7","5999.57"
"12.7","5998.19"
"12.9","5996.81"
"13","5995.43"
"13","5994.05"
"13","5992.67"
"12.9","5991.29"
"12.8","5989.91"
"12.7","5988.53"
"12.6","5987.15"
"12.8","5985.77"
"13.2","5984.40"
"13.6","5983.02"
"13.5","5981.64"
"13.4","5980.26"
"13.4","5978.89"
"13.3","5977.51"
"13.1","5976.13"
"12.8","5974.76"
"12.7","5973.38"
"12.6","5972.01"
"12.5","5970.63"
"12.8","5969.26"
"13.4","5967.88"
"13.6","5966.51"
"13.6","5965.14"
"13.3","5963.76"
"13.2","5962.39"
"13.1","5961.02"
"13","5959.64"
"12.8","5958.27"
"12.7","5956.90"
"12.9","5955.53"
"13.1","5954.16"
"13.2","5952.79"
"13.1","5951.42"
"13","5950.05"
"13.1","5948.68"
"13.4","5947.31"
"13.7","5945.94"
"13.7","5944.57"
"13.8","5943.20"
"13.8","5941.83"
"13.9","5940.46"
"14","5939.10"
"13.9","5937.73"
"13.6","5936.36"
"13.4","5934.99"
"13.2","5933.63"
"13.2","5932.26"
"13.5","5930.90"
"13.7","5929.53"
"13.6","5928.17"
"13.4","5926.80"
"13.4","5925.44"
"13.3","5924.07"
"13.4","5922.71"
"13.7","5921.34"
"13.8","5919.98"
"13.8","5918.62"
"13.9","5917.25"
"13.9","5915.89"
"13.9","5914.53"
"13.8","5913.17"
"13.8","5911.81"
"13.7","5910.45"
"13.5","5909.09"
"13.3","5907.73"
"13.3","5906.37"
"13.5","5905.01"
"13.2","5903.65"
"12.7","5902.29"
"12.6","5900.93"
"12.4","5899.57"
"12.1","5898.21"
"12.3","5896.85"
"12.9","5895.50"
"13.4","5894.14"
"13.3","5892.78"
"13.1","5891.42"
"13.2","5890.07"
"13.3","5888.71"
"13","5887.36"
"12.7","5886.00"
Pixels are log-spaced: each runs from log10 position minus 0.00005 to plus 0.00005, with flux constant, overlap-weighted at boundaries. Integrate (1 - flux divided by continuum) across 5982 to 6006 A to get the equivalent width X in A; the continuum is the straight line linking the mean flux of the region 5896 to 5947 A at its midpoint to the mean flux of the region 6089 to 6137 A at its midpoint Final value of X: 0.9 A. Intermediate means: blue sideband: 13.4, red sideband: 13.4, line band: 12.9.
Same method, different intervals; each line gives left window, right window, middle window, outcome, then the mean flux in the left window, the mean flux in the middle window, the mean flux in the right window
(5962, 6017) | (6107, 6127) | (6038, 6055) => 0.1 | 13.1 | 13.1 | 13.3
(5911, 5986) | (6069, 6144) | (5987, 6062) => 1.2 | 13.4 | 13.2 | 13.4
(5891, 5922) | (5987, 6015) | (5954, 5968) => 0.1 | 13.3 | 13.2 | 13.1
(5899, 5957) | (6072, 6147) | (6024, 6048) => 0.2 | 13.4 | 13.3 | 13.4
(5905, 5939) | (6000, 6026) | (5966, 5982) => 0.4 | 13.6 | 13.1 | 13.2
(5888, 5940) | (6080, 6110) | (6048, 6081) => 0.2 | 13.4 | 13.2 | 13.3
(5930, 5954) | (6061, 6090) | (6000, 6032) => 0.4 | 13.5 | 13.2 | 13.3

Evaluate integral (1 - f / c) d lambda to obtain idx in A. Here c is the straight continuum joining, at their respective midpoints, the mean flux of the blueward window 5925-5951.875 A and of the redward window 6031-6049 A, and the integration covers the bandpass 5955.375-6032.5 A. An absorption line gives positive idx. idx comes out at 1.8 A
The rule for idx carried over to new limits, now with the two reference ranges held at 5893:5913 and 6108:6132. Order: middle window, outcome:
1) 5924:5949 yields -0.9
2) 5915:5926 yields -0.5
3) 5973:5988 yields 0.0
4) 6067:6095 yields 0.0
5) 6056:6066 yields -0.2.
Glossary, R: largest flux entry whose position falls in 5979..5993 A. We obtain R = 13.6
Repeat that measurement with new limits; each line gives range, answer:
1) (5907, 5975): 14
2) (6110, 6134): 13.8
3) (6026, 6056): 13.7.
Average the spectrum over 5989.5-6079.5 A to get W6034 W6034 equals 13.2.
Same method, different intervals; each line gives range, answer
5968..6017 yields 13.1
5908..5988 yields 13.4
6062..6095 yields 13.3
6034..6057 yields 13.2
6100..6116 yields 13.1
